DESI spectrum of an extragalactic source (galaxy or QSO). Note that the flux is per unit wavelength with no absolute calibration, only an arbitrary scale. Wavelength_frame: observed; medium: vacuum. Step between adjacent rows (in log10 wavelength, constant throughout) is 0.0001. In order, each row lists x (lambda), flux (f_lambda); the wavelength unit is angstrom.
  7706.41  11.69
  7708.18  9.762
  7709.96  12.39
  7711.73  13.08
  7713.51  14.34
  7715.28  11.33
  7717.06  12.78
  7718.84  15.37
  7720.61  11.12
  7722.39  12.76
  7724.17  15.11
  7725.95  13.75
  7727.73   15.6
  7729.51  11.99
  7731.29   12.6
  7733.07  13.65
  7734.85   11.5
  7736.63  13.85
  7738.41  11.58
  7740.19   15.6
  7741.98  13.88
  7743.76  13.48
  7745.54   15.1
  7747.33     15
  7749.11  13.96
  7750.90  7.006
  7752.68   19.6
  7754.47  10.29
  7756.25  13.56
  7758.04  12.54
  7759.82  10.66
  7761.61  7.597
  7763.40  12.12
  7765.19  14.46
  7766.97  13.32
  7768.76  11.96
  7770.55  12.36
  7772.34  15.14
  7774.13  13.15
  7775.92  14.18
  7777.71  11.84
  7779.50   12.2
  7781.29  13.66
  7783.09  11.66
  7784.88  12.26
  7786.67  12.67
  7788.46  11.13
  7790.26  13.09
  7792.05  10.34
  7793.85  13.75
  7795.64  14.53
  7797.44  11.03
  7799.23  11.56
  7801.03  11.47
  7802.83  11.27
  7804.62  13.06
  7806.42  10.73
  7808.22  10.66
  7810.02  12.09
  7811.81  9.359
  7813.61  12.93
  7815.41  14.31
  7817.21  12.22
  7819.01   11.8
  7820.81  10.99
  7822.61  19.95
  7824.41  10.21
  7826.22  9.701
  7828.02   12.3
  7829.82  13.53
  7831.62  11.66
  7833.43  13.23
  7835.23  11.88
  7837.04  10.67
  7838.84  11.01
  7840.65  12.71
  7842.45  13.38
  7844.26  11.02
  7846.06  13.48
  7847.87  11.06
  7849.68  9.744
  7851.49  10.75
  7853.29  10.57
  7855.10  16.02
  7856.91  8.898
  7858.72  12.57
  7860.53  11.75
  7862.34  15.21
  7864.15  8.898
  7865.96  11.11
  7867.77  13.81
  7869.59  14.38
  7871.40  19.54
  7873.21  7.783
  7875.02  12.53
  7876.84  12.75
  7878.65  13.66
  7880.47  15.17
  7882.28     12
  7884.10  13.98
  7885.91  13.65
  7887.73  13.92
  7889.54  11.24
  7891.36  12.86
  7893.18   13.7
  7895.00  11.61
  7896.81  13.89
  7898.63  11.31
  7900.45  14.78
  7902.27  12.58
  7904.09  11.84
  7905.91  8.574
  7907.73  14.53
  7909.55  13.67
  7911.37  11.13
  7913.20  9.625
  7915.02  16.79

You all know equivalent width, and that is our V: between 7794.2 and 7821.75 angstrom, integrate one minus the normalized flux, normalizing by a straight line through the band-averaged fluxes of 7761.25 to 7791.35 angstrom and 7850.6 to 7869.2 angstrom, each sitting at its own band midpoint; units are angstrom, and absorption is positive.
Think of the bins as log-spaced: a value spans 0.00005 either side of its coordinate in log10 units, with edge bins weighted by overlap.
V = 1.0 angstrom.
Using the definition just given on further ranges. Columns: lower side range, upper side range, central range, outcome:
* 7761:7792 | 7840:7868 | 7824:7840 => 0.6 angstrom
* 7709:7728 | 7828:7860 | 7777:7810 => 1.1 angstrom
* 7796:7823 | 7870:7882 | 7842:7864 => 1.9 angstrom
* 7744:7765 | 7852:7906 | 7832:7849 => 0.9 angstrom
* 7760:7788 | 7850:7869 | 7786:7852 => 0.9 angstrom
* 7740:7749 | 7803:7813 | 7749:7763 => 2.1 angstrom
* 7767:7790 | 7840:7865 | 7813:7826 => -0.8 angstrom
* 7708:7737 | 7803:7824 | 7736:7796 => -0.3 angstrom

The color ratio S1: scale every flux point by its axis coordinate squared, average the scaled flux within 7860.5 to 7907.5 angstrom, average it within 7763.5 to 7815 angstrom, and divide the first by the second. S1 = 1.06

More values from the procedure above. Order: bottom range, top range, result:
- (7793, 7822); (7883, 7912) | 1.08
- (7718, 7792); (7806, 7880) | 0.97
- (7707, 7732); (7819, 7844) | 0.98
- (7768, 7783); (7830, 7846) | 0.95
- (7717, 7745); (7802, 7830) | 0.92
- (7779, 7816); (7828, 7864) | 1.01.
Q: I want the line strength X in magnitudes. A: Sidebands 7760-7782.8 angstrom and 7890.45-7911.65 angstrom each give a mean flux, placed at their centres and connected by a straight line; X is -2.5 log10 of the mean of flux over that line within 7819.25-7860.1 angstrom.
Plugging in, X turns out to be 0.05 mag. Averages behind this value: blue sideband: 12.6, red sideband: 12.6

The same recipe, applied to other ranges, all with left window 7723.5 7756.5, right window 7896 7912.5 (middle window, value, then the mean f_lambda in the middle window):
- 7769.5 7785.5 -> 0.028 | 12.9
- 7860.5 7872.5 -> -0.074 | 13.6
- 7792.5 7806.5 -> 0.080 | 12.2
